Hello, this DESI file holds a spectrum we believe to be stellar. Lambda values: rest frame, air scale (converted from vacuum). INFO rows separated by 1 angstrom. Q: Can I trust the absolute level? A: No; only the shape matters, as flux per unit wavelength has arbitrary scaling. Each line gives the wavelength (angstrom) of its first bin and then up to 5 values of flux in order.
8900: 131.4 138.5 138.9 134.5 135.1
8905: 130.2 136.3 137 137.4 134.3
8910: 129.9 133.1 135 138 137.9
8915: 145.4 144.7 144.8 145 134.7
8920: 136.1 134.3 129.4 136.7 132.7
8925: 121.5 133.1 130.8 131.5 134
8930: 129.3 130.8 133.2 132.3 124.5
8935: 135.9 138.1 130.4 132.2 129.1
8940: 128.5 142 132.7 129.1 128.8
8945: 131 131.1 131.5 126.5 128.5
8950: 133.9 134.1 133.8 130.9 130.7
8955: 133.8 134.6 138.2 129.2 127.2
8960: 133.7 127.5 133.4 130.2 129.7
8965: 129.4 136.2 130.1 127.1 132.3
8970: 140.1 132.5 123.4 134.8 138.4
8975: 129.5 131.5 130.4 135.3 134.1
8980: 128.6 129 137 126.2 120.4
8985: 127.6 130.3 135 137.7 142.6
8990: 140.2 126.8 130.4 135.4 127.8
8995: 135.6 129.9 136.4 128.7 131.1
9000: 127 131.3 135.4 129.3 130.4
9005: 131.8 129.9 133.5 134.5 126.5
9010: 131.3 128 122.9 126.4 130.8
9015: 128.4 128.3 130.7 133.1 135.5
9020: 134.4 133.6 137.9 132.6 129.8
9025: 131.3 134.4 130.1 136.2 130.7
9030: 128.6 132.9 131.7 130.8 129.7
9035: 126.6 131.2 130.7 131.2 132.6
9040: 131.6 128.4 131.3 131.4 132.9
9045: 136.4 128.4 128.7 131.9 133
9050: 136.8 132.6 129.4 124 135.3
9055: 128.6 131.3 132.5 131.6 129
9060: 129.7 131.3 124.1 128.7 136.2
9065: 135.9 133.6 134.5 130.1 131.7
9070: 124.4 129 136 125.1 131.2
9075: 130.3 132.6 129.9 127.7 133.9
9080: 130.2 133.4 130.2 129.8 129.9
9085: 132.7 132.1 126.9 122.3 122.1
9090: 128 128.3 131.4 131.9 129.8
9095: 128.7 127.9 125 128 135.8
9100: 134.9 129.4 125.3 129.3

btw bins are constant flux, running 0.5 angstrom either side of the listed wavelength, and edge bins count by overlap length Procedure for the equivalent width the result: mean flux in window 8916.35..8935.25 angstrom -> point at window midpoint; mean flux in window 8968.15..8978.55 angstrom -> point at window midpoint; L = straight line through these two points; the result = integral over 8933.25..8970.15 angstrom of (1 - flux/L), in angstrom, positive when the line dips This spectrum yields 0.3 angstrom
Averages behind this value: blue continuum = 133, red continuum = 133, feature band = 132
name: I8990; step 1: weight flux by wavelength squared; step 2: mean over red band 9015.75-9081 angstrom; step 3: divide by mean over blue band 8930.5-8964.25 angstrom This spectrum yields 1.02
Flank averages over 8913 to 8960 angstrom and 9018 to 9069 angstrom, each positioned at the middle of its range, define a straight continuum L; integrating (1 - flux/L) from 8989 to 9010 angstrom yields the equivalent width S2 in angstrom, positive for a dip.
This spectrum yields 0.1 angstrom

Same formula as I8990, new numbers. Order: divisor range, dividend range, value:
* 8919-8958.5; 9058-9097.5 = 1.02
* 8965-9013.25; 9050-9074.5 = 1.01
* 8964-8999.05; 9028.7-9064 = 1.01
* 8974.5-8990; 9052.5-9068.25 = 1.01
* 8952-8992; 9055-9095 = 1.01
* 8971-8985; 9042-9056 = 1.02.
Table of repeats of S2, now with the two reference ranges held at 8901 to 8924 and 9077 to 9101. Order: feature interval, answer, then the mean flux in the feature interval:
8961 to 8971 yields 0.2 angstrom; 132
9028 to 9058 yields 0.1 angstrom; 131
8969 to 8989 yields 0.3 angstrom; 132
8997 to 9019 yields 0.4 angstrom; 130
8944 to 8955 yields 0.3 angstrom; 131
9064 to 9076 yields -0.1 angstrom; 131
